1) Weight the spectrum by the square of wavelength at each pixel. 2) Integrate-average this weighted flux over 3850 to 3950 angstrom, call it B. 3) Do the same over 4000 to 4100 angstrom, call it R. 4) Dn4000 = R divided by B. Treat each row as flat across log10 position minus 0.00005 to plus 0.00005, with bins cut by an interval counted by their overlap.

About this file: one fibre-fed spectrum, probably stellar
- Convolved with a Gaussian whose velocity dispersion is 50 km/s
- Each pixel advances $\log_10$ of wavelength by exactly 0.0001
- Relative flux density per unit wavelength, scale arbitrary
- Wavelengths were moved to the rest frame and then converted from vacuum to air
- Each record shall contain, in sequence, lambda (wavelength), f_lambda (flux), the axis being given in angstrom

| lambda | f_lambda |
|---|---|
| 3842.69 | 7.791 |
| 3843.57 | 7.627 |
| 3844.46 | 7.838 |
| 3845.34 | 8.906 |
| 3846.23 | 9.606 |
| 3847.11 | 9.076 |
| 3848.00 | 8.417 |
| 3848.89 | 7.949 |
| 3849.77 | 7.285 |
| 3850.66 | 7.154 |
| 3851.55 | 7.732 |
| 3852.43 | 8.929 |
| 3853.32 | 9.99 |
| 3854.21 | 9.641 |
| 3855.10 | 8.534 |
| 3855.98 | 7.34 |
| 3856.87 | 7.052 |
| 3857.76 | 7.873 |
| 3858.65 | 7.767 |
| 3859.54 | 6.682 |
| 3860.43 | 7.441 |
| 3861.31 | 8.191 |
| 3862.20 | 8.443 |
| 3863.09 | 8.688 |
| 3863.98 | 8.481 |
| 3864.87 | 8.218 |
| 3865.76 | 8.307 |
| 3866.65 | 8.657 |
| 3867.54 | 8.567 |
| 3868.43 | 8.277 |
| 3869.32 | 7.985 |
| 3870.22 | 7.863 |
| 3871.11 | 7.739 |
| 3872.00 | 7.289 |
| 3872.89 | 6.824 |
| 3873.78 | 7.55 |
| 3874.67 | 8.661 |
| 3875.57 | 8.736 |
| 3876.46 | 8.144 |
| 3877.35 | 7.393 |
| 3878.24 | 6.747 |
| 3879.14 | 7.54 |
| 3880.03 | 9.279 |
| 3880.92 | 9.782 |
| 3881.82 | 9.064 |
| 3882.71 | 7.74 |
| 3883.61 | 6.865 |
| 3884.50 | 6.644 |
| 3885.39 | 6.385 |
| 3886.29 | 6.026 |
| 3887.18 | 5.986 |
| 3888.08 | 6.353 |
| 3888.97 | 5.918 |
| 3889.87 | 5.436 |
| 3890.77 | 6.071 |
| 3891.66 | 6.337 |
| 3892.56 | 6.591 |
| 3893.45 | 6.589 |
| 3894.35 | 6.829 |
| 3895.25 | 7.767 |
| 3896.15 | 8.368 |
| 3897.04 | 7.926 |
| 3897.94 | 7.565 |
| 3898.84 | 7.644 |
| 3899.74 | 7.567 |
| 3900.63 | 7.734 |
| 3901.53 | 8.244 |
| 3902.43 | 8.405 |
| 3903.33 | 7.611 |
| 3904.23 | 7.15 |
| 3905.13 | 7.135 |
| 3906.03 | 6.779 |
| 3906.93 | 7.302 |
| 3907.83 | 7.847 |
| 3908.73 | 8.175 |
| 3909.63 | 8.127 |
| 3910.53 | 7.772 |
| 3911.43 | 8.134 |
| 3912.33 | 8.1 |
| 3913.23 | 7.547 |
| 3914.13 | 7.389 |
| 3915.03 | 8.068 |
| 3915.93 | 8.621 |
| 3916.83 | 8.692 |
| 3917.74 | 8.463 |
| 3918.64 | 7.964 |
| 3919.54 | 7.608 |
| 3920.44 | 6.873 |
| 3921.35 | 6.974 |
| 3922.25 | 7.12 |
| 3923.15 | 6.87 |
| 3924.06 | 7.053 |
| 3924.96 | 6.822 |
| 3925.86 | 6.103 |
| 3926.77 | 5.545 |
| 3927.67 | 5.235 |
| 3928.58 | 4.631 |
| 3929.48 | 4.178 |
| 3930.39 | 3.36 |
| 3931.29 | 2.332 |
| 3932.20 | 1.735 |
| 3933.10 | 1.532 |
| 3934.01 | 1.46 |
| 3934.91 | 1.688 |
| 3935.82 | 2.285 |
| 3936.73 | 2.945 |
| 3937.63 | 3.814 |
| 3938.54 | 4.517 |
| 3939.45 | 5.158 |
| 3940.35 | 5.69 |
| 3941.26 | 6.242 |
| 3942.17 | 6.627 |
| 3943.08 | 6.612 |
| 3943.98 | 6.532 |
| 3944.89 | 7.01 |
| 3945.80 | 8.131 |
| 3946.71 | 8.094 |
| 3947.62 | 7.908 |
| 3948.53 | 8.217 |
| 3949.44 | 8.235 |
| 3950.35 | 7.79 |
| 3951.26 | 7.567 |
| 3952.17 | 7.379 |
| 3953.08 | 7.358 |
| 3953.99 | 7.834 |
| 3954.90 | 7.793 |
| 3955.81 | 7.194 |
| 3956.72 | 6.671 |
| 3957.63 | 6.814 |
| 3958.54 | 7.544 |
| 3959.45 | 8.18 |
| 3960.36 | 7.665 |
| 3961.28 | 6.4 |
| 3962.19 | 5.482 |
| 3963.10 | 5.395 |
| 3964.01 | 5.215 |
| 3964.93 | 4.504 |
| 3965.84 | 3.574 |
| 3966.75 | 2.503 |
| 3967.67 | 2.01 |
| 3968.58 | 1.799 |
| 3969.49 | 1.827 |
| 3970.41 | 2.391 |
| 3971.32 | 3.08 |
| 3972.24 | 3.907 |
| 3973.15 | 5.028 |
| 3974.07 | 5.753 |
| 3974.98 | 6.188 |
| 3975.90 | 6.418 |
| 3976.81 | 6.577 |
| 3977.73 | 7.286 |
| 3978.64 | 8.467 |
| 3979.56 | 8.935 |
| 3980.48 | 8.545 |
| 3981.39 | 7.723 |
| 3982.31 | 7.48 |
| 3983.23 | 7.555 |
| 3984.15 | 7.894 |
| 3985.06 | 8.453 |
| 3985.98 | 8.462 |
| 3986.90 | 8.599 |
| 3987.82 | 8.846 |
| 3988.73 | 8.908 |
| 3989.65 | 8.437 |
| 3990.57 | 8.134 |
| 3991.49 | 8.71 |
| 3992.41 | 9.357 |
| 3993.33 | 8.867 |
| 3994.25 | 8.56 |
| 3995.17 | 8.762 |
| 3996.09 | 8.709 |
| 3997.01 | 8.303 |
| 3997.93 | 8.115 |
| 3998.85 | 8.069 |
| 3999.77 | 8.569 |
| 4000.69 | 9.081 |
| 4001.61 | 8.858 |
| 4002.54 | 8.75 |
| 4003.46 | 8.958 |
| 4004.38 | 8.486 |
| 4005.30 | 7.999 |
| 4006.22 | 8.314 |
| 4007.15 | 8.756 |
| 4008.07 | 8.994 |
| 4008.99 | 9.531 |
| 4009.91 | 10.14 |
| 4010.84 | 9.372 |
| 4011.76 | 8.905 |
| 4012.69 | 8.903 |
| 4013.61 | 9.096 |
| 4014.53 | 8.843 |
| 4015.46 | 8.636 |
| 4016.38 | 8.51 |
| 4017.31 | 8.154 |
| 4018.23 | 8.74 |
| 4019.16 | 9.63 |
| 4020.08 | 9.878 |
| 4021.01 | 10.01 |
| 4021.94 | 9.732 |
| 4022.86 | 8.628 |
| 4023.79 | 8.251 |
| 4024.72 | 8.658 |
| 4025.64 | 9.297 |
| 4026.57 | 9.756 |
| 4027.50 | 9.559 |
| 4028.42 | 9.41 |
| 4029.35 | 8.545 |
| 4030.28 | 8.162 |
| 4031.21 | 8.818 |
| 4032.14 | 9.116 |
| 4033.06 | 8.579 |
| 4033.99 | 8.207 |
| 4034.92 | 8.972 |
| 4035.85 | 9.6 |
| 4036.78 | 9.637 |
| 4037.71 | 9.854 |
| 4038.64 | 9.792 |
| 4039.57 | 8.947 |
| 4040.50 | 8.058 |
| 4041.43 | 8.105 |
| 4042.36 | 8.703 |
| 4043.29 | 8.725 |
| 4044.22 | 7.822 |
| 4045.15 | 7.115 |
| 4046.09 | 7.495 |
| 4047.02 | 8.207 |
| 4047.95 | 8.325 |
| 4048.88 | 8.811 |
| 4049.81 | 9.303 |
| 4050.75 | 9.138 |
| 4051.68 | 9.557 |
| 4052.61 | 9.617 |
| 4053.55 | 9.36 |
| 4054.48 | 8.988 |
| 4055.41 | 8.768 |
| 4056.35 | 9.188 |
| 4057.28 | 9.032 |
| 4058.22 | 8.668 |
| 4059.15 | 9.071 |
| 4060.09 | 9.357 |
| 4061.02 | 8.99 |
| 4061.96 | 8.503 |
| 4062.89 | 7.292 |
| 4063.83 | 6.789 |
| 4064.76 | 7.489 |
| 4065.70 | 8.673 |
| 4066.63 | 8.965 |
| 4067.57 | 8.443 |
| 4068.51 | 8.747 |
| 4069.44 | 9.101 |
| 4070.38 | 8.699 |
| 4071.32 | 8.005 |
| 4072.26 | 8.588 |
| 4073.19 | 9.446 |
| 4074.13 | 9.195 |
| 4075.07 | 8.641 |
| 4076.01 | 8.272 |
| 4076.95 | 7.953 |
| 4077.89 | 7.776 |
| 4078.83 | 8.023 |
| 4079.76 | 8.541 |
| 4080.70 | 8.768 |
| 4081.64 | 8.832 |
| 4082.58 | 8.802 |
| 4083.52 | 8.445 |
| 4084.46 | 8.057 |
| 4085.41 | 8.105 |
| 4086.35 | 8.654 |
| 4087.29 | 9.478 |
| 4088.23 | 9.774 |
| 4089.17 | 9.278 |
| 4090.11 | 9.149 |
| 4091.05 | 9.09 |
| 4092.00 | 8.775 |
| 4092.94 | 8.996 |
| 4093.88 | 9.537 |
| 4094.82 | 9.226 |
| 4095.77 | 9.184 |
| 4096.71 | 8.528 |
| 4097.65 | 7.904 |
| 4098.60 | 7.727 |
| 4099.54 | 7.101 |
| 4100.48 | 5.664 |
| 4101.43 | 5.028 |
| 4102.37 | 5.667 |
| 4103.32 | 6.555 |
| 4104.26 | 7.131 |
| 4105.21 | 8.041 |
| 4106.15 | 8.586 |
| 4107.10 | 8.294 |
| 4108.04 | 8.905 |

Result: 1.35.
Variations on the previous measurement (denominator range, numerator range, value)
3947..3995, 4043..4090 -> 1.33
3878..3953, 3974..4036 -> 1.36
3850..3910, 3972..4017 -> 1.14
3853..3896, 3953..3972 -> 0.72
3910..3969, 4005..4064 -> 1.54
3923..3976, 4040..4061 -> 1.71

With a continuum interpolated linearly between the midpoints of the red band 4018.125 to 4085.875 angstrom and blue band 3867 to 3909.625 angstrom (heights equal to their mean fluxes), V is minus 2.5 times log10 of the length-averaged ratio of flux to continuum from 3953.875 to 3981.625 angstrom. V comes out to 0.37 mag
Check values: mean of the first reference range 7.46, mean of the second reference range 8.74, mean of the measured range 5.72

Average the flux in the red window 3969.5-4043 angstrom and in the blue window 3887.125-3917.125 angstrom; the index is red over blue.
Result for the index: 1.12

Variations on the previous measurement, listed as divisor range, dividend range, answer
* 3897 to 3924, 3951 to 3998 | 0.88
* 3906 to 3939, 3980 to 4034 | 1.48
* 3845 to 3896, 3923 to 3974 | 0.69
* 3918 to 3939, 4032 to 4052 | 1.83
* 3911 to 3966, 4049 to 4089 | 1.40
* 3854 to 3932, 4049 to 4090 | 1.19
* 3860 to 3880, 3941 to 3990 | 0.82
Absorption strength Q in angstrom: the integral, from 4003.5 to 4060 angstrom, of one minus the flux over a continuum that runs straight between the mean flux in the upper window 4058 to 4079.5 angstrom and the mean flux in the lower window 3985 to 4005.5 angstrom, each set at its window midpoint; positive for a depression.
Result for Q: -2.4 angstrom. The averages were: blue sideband 8.62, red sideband 8.47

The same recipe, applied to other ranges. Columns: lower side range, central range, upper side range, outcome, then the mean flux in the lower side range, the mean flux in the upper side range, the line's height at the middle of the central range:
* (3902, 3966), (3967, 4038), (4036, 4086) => -4.1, 6.42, 8.62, 7.61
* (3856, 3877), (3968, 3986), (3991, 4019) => 5.3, 7.96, 8.78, 8.61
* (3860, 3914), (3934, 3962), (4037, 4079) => 5.4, 7.61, 8.62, 7.97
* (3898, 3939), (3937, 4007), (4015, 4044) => 5.6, 6.25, 8.98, 7.57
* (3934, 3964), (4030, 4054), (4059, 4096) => -2.2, 6.37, 8.66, 8.03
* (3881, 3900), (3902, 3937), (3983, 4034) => 5.6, 6.98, 8.81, 7.43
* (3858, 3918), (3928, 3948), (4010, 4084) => 8.4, 7.64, 8.77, 8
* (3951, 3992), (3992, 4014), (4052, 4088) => -5.0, 6.5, 8.62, 7.18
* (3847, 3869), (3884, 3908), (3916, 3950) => -0.5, 8.17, 5.72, 6.93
